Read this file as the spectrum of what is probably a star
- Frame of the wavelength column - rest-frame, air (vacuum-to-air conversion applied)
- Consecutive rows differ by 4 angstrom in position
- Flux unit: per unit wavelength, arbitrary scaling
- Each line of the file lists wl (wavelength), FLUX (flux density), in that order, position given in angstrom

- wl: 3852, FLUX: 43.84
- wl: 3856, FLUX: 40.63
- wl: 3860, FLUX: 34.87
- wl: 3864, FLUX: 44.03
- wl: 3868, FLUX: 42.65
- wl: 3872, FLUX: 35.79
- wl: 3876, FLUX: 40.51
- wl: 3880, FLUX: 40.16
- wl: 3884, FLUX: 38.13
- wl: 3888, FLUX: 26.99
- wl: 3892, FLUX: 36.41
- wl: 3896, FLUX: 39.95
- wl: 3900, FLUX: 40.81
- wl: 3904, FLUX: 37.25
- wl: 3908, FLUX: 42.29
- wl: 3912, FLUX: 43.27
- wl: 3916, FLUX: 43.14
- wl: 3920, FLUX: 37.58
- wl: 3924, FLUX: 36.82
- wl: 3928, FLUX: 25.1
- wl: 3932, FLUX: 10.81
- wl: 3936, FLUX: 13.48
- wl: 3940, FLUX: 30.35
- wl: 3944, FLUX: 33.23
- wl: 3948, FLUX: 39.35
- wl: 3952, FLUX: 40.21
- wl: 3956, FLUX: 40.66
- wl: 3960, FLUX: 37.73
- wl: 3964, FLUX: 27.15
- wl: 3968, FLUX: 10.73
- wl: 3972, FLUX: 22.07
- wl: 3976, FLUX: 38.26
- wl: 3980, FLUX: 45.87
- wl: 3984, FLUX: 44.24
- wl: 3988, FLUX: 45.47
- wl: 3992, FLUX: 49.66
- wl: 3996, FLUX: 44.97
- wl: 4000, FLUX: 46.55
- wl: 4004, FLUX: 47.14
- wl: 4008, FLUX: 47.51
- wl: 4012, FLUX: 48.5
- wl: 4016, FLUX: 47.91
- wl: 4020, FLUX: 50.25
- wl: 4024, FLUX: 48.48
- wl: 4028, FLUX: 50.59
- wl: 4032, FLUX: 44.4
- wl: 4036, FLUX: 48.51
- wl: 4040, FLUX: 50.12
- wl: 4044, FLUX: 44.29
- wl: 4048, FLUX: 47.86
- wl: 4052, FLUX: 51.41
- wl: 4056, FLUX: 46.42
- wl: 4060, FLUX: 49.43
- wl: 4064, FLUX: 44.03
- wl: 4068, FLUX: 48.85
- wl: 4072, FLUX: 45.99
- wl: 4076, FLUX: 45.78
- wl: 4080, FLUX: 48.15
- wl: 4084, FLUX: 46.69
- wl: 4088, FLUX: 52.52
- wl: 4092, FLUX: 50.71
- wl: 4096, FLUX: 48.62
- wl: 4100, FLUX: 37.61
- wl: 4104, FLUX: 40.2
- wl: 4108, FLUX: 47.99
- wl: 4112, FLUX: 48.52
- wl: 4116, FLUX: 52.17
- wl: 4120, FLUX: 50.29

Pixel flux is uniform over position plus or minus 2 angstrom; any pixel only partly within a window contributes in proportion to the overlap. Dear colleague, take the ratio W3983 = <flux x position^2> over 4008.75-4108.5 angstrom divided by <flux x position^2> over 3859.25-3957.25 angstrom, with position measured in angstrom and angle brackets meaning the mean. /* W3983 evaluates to 1.43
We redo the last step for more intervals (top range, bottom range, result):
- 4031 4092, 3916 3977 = 1.69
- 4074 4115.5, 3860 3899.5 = 1.37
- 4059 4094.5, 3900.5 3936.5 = 1.56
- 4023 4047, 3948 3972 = 1.59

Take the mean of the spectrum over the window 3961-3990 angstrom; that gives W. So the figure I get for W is 33.5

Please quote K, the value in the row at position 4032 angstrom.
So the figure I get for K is 44.4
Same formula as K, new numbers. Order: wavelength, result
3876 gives 40.51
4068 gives 48.85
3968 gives 10.73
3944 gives 33.23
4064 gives 44.03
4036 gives 48.51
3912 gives 43.27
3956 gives 40.66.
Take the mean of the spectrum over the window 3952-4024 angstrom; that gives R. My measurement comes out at 41.1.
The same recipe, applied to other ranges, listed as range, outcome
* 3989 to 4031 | 48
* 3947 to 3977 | 31.6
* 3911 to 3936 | 30.8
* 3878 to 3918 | 38.8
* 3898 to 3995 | 34.9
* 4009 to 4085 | 47.8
